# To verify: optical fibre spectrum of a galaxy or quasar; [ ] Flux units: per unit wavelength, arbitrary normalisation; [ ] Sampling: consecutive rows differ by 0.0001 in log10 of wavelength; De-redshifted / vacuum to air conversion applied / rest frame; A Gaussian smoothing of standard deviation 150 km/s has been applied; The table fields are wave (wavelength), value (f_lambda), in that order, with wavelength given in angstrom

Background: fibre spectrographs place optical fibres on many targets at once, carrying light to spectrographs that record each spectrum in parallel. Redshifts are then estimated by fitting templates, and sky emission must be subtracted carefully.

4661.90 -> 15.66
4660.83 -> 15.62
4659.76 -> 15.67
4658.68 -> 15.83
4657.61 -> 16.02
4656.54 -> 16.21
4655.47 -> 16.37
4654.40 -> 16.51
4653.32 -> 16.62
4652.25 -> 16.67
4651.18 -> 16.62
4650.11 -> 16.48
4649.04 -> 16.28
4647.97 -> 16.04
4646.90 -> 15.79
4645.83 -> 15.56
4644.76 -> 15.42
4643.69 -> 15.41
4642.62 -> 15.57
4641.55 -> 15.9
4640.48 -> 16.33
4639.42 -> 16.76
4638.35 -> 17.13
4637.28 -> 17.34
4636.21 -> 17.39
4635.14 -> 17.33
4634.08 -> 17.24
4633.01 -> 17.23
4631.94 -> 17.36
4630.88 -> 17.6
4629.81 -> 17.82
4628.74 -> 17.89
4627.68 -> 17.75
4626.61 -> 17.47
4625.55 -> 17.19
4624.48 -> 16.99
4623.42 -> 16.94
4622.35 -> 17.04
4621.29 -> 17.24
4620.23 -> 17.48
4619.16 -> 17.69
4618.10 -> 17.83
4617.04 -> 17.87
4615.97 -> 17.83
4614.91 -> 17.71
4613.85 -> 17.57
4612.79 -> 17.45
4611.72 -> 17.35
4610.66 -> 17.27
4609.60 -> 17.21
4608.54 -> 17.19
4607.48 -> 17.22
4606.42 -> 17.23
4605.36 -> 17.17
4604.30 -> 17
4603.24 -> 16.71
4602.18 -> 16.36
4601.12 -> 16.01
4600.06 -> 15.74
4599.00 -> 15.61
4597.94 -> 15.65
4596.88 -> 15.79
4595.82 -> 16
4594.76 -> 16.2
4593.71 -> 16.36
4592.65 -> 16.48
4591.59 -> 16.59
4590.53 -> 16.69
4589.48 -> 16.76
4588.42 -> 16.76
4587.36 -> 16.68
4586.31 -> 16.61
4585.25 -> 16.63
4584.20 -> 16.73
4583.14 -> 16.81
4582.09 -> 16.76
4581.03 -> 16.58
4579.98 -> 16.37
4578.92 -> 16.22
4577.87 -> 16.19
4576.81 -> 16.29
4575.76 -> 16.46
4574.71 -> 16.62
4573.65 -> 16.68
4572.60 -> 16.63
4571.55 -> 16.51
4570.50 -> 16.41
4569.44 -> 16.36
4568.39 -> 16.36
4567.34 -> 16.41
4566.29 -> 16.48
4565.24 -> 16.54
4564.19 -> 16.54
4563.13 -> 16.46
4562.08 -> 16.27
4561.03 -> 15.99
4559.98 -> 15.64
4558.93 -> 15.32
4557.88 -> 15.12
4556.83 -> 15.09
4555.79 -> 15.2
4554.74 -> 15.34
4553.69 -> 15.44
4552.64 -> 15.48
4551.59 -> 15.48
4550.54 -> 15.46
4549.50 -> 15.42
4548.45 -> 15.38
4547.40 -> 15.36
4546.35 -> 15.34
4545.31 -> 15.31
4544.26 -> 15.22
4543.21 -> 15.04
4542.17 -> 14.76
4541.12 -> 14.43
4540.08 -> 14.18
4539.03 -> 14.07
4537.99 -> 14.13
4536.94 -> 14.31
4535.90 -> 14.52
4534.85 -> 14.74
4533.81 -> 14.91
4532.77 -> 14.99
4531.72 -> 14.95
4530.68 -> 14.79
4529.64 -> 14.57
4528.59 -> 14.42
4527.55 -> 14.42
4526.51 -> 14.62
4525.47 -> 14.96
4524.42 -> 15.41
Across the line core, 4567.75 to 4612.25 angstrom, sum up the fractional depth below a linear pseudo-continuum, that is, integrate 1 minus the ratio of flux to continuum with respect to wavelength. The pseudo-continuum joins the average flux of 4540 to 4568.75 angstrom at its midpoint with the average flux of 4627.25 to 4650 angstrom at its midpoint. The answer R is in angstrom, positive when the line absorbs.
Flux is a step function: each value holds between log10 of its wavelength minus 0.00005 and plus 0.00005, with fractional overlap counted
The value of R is -1.4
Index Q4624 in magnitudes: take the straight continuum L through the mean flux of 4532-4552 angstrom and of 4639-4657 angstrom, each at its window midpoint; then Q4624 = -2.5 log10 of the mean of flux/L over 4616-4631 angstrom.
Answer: -0.11 mag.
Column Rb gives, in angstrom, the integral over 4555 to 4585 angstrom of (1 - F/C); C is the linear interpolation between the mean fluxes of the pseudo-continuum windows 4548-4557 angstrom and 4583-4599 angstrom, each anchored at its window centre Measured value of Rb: -0.7 angstrom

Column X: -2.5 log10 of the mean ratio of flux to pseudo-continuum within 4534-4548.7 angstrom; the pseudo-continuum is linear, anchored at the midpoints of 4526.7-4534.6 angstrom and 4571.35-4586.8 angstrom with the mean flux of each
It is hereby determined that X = 0.027 mag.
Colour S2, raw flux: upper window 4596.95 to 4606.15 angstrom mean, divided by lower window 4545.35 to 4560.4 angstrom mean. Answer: 1.1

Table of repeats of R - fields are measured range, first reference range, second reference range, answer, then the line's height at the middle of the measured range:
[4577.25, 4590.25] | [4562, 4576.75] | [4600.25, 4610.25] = 0.0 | 16.6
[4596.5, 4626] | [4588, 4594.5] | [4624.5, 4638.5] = 0.0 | 17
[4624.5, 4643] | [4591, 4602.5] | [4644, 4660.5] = -1.2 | 16.1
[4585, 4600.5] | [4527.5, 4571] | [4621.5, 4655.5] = -0.3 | 16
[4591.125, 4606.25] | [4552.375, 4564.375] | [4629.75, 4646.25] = -0.1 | 16.2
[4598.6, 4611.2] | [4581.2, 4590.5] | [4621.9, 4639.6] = 0.2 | 17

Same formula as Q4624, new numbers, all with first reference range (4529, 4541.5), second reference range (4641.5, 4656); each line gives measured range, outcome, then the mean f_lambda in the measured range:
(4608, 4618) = -0.13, 17.5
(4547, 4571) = -0.07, 15.8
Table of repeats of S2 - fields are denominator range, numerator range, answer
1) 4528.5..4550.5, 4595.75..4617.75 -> 1.14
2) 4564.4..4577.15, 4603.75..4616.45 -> 1.05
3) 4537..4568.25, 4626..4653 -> 1.09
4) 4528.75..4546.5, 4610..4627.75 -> 1.19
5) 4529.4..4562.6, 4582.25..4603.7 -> 1.09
